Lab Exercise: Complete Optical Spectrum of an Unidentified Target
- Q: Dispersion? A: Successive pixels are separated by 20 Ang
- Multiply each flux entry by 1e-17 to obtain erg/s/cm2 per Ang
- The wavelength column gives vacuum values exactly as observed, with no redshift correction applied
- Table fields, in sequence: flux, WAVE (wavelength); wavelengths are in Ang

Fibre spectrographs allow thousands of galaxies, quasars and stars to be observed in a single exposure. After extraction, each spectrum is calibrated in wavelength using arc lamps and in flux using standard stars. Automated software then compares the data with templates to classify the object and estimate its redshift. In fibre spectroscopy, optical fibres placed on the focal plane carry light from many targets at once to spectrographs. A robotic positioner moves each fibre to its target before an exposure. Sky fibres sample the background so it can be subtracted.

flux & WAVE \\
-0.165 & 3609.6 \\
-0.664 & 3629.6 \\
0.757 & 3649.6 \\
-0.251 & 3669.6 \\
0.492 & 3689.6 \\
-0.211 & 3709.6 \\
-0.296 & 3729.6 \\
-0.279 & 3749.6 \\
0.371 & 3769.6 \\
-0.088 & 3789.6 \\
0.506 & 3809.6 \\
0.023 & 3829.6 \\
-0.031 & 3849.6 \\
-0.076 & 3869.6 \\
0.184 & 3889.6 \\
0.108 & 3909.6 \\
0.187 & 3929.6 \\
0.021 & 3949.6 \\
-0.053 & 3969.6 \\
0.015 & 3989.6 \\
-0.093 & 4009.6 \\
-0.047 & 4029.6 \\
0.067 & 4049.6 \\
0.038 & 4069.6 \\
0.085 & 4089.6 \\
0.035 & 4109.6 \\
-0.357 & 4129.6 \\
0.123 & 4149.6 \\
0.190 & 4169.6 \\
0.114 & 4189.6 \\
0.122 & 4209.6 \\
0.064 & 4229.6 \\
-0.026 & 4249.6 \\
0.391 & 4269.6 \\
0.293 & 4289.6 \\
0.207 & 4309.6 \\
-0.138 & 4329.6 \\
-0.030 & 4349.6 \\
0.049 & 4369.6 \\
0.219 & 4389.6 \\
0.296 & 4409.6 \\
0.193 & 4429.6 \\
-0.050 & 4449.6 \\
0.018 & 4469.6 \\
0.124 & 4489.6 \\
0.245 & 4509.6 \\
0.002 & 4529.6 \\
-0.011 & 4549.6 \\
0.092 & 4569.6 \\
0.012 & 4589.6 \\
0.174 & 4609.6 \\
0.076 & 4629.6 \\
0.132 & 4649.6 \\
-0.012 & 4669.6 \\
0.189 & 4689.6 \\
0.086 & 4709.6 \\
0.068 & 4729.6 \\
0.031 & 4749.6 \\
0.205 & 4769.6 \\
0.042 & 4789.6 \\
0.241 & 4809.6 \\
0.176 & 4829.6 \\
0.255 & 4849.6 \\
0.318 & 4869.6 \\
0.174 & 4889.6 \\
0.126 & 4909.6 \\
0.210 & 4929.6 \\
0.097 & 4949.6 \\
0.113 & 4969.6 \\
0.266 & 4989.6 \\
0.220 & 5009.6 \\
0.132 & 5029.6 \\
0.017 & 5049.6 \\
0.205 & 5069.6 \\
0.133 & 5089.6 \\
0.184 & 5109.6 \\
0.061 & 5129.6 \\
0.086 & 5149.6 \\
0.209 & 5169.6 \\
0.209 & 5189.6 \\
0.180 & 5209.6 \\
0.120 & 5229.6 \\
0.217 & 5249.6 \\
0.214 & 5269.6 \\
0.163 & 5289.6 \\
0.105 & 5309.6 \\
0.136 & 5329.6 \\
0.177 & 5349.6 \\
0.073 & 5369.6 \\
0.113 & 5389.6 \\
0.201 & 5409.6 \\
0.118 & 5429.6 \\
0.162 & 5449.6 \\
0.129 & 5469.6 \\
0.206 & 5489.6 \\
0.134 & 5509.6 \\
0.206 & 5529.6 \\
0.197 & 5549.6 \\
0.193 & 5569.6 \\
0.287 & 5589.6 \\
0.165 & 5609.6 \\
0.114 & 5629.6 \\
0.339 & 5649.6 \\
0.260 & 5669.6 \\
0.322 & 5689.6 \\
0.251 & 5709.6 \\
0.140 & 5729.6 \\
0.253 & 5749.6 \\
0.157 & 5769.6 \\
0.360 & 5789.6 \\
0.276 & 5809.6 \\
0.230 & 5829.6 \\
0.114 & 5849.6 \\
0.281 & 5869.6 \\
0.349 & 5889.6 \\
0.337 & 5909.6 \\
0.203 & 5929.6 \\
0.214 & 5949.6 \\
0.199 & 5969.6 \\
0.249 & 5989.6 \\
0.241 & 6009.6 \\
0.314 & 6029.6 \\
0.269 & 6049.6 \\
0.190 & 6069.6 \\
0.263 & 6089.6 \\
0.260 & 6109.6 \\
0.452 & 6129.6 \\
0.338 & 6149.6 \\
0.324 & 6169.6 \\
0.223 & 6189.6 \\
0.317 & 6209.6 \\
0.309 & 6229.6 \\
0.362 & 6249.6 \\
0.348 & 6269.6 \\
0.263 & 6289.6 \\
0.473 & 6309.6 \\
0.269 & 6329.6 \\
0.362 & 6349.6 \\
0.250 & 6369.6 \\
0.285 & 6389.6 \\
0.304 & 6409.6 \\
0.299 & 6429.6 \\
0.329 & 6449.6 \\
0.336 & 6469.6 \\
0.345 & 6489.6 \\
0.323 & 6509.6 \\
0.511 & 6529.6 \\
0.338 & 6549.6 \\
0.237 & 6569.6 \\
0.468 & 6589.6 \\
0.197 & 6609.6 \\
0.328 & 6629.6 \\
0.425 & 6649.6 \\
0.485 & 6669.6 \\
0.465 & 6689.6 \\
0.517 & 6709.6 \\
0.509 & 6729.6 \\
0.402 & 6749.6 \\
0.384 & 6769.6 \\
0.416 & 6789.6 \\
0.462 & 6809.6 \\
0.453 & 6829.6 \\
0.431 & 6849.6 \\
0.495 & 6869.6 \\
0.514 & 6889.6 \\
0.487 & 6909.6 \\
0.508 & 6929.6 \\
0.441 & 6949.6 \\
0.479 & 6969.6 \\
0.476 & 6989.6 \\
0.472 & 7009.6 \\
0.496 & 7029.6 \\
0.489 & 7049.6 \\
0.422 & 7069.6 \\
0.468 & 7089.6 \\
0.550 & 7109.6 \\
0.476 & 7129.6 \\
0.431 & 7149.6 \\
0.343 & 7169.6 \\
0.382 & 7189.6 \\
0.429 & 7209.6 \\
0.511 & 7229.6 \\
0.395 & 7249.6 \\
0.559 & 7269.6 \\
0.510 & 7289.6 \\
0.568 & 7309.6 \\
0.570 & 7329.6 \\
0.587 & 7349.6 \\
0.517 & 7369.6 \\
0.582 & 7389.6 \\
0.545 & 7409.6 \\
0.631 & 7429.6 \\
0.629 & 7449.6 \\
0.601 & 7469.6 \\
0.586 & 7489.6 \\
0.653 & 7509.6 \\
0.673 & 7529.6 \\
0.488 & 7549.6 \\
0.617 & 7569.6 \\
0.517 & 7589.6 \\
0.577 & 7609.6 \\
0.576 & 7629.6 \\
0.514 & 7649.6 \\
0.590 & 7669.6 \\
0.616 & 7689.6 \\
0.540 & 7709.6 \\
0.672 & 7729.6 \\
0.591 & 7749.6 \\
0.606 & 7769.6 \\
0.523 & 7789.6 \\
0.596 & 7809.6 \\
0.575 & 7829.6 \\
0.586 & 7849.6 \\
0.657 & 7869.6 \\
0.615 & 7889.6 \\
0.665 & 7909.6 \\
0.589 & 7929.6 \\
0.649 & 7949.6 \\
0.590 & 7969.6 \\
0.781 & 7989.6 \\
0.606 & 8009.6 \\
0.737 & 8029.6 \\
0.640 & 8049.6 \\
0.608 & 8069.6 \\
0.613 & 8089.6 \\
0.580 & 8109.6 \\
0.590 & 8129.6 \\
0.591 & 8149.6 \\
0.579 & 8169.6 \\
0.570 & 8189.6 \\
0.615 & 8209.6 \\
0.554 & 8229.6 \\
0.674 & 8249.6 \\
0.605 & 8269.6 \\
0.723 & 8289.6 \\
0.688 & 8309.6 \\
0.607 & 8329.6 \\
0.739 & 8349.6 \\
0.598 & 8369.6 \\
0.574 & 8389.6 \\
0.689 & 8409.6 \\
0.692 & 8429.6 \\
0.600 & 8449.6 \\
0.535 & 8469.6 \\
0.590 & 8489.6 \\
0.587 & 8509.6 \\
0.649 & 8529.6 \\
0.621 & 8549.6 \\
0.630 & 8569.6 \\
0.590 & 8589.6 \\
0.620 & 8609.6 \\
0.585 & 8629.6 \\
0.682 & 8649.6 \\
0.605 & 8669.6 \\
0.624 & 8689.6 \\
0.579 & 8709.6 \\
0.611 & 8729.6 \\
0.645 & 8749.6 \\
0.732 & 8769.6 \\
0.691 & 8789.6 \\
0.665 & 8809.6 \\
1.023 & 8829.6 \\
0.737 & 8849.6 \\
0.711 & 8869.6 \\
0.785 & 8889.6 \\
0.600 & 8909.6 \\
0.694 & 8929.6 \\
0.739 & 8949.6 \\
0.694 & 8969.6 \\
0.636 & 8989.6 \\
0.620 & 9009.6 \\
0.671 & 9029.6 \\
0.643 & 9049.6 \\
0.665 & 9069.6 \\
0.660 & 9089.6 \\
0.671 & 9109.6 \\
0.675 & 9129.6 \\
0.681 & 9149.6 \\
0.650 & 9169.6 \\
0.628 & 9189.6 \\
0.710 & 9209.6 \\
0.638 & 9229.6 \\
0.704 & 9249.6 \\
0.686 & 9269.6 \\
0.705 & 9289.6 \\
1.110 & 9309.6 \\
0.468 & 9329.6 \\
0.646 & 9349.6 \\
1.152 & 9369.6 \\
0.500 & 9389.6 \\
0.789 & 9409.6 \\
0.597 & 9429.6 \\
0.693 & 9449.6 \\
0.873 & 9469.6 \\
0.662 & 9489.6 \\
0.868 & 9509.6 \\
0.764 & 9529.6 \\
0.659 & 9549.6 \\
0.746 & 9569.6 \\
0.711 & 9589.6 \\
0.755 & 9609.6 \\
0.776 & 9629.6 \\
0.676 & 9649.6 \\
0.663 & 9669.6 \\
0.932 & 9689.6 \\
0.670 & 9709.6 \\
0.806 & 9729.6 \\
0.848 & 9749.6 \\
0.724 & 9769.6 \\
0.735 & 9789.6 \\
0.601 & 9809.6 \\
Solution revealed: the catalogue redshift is 0.67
